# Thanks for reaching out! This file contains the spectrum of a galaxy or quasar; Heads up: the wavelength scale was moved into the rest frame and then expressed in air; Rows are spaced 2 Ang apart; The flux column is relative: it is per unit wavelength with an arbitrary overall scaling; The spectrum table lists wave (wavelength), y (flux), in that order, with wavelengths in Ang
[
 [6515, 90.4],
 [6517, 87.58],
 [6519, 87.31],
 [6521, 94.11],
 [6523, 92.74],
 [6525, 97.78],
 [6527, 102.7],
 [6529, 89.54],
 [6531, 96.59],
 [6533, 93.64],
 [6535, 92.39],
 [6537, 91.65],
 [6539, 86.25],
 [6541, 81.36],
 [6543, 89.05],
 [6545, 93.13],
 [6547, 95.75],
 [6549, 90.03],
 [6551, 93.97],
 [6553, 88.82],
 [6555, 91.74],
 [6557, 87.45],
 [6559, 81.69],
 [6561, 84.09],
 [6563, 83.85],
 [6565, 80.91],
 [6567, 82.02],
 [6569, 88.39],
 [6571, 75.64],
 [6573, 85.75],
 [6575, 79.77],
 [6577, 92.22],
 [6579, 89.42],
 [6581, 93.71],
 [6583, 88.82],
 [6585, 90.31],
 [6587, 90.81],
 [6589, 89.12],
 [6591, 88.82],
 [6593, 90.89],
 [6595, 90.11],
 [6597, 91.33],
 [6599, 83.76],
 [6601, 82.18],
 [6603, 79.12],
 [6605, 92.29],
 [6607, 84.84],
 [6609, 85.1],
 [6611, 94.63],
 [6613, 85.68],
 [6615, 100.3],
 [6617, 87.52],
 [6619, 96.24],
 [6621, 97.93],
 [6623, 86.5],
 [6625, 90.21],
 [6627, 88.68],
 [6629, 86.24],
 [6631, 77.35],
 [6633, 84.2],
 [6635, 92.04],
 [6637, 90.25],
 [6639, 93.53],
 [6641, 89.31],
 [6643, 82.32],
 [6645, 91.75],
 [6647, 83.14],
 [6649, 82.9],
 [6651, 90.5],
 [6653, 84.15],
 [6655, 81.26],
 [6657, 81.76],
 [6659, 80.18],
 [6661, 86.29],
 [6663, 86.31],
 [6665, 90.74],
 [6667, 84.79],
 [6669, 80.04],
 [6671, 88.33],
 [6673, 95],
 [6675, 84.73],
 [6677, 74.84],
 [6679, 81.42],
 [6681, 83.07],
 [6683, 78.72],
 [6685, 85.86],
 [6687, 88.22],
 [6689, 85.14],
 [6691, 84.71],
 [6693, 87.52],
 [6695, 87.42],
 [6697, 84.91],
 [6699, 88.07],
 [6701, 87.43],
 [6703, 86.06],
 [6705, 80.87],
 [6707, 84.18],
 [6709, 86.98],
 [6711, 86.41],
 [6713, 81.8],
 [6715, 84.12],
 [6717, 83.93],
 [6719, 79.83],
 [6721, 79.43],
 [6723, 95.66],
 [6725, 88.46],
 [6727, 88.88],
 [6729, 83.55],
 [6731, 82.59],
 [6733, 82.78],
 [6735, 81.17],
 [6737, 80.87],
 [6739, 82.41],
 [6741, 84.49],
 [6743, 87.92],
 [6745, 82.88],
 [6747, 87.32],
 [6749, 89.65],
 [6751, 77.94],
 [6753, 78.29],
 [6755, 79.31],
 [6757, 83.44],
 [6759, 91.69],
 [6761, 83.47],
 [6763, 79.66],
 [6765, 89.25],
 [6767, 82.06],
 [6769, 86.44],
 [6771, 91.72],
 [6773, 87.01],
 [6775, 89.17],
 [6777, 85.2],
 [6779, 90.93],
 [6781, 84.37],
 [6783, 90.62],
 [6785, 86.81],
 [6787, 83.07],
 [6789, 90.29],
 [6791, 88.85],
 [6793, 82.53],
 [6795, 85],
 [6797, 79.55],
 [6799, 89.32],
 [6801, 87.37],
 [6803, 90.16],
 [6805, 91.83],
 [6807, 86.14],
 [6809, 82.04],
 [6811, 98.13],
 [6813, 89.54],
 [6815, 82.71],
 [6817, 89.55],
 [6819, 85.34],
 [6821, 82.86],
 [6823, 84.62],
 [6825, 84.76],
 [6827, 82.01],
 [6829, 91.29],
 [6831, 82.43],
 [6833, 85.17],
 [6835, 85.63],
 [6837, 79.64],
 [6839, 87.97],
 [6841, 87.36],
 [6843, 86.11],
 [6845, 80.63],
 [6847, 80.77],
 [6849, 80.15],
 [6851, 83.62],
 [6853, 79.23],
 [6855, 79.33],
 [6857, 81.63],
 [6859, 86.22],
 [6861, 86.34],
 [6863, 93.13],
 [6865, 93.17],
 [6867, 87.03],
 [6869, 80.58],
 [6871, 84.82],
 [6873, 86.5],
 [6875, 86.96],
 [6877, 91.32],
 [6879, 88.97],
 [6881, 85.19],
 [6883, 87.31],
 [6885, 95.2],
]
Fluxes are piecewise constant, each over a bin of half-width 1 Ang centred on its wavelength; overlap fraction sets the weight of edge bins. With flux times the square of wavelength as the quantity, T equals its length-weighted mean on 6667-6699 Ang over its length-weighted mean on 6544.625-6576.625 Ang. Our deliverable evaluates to 1.02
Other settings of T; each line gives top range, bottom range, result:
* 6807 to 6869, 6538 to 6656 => 1.04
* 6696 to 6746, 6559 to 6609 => 1.02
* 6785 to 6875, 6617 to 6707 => 1.04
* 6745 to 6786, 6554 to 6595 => 1.04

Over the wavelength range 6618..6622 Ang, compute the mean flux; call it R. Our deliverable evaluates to 97.1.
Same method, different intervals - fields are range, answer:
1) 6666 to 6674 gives 87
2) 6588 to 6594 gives 89.6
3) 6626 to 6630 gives 87.5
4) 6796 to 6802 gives 85.4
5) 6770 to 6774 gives 89.4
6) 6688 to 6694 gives 85.8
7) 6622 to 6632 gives 85.8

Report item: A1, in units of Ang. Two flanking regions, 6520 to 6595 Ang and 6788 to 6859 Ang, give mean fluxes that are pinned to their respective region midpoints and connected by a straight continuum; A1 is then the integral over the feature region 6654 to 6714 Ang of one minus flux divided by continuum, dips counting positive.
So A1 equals 1.8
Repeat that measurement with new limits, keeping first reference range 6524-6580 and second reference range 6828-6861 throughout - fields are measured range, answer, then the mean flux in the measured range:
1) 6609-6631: -0.7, 90.5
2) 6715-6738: 0.4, 84.3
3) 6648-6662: 0.5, 83.9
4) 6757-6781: -0.5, 86.7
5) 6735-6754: 0.4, 83.4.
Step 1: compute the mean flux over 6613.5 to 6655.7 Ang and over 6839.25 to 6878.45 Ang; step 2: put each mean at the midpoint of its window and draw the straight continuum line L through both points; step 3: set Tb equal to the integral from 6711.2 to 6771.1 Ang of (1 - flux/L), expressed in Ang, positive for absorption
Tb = 1.76 Ang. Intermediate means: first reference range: 88.4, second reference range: 85.1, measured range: 84.3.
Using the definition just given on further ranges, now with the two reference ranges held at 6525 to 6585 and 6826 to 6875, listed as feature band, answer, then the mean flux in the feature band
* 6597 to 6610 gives 0.5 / 85.1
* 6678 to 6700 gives 0.5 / 85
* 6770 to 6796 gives -0.5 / 87.4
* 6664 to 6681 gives 0.4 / 84.9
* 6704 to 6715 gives 0.3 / 84.1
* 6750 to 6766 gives 0.6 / 82.9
